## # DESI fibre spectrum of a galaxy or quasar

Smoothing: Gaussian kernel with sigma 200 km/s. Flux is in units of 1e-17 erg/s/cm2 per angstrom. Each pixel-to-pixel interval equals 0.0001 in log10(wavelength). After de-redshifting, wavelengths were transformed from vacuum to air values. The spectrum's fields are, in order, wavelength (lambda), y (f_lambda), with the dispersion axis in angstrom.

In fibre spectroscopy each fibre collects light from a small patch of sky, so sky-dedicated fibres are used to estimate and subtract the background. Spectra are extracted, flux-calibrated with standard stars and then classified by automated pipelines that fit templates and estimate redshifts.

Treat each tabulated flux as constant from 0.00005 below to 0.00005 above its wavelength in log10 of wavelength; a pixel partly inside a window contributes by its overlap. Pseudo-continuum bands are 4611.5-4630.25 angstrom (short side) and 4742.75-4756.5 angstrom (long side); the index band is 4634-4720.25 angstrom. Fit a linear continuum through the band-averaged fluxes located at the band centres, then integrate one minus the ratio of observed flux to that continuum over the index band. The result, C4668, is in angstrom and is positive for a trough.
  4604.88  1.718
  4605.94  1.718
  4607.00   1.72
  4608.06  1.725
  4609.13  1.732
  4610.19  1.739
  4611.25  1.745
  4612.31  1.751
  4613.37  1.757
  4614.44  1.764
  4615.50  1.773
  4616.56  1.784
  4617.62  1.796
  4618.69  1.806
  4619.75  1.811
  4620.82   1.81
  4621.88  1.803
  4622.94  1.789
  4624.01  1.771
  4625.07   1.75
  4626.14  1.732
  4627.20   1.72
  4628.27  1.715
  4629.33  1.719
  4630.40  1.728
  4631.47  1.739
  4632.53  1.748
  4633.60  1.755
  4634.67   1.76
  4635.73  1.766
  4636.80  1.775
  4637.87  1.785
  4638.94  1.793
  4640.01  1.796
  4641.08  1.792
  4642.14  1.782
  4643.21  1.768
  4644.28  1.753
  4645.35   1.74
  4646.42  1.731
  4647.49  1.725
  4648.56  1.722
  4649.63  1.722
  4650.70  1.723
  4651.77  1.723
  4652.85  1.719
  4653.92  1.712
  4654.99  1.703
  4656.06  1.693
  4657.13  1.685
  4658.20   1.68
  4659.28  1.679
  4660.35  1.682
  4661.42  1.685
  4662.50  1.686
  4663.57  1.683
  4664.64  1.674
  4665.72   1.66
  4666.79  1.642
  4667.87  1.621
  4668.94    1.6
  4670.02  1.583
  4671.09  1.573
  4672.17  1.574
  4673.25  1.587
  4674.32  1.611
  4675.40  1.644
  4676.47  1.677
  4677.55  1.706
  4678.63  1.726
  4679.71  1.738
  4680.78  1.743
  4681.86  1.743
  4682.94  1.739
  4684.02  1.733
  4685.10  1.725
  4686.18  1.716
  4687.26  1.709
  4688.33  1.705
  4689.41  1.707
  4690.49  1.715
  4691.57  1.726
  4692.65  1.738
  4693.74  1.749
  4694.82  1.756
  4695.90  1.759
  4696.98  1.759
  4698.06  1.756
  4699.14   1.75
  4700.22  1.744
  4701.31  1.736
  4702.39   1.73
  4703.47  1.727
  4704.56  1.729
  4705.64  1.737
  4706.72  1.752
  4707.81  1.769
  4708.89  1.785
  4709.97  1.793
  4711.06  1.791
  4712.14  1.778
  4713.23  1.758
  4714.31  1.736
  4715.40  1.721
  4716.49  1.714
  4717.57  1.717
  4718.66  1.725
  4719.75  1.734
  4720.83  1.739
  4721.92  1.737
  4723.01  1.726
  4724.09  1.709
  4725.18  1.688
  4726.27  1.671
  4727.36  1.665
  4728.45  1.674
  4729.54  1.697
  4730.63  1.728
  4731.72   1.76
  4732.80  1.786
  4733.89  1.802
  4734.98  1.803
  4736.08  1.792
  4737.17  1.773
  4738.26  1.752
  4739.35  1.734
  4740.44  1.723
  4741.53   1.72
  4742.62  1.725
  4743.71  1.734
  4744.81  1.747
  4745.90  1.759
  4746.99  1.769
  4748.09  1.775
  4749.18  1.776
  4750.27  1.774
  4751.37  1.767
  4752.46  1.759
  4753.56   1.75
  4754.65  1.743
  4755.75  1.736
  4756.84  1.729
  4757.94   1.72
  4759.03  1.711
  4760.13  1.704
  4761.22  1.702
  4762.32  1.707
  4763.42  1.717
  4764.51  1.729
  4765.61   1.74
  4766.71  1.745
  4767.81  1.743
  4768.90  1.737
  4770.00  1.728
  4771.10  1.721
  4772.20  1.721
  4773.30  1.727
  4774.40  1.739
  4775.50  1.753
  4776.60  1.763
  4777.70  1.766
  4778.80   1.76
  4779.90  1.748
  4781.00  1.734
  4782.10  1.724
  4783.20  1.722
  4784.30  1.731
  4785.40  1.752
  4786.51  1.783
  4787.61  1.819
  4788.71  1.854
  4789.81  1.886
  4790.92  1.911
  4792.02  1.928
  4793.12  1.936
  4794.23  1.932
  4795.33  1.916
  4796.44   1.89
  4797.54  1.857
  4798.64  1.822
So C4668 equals 2.1 angstrom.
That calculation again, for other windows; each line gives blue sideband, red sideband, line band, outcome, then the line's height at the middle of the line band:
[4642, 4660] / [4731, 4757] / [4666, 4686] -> 0.7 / 1.73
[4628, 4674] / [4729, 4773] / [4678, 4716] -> -0.4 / 1.72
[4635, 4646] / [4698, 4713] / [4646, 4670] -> 1.1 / 1.77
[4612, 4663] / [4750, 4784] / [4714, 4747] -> 0.1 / 1.74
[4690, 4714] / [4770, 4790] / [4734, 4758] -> 0.0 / 1.76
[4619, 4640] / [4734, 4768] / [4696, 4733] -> 0.3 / 1.75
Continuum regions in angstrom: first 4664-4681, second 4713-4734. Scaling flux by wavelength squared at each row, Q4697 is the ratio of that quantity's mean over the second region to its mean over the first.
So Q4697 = 1.1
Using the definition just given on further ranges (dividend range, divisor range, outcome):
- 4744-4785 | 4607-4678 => 1.07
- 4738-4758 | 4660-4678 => 1.10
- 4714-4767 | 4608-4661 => 1.04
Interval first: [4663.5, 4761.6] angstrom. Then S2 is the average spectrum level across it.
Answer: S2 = 1.72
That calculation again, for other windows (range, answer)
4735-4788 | 1.74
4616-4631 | 1.77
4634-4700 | 1.71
